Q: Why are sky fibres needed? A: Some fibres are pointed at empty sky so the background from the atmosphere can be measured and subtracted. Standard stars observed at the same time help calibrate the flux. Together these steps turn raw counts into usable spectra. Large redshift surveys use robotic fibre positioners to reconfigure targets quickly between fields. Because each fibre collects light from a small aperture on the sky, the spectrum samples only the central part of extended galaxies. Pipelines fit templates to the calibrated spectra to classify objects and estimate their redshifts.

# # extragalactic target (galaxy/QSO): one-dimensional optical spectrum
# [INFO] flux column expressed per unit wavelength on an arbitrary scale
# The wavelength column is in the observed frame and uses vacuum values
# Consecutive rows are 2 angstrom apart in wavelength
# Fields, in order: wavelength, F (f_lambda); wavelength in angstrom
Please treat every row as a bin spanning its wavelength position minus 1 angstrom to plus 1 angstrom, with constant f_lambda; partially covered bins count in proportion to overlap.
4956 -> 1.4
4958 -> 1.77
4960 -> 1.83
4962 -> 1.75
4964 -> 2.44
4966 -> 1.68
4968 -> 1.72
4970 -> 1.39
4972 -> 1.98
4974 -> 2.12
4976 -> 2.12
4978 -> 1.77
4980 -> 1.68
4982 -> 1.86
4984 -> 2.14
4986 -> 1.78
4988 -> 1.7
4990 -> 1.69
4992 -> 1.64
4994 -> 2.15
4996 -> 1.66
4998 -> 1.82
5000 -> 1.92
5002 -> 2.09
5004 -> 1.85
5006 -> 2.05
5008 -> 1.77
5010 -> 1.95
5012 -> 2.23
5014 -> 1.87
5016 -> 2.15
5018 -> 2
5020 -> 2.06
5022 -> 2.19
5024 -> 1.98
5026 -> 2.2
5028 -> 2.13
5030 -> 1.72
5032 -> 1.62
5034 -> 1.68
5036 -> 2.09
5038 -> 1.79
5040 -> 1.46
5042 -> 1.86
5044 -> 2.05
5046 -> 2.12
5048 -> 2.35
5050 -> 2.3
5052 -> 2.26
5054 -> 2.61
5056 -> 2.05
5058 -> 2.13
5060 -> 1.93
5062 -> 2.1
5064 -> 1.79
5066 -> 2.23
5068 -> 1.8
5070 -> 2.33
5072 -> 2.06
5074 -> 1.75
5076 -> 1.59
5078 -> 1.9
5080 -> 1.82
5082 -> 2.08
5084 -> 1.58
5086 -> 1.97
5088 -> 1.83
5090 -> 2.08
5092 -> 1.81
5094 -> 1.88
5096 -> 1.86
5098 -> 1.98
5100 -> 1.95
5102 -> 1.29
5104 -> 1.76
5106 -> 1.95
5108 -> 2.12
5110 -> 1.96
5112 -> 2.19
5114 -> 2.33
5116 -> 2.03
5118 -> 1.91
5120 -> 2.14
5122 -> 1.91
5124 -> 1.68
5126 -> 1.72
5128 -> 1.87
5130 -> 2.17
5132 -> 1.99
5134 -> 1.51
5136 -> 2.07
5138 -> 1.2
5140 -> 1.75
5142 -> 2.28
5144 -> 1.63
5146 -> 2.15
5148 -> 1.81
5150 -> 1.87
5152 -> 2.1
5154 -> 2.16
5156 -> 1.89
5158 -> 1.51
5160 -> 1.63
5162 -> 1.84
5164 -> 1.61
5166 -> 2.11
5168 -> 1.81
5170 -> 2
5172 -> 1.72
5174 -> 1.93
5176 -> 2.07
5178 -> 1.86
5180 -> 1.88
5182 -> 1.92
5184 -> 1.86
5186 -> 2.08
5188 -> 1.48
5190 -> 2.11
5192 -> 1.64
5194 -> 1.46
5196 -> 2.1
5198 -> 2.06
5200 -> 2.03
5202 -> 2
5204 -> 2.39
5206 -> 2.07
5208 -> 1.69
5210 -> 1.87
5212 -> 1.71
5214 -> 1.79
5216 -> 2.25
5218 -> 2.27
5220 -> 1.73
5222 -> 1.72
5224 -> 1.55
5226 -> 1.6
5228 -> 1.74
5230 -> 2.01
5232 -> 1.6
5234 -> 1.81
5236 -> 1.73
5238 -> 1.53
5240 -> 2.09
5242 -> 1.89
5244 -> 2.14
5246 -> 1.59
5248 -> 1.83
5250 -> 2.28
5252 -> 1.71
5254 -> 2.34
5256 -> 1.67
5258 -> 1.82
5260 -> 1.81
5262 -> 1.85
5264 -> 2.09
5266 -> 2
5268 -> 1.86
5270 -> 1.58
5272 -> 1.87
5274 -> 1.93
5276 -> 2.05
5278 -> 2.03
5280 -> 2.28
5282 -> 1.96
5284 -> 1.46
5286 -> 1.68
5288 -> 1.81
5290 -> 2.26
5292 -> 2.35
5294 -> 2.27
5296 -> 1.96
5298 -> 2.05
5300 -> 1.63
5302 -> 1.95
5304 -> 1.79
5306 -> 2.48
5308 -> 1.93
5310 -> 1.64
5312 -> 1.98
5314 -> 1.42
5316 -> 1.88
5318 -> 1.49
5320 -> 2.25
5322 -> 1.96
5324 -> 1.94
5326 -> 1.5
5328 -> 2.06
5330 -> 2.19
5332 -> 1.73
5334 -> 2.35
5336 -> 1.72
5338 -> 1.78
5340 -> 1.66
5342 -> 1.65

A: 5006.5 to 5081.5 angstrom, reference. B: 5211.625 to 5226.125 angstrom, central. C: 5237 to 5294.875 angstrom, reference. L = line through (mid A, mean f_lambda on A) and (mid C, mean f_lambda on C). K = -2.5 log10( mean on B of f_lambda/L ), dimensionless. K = 0.06 mag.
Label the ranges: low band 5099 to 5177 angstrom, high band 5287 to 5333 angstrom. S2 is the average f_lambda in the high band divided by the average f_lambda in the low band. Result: 1.0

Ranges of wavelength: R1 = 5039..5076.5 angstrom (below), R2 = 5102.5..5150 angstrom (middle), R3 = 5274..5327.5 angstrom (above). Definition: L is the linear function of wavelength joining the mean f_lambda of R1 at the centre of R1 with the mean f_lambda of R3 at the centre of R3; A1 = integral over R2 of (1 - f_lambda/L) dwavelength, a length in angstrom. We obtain 2.4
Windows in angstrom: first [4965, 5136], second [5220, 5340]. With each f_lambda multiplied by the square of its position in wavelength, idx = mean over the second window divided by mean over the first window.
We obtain 1.07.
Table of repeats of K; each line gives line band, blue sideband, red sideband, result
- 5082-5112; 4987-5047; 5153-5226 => 0.01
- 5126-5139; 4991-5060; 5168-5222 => 0.09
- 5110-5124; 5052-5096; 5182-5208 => -0.05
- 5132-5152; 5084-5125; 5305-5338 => 0.05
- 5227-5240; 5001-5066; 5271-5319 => 0.11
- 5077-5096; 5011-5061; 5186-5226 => 0.06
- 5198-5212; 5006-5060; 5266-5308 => 0.00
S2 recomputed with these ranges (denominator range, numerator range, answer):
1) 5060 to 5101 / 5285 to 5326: 1.00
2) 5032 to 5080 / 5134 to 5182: 0.93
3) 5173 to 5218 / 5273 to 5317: 1.01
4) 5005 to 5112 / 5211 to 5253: 0.93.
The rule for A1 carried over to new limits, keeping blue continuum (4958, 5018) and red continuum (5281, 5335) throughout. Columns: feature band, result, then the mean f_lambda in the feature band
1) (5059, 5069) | -0.4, 1.97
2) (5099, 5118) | -0.5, 1.95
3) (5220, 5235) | 1.5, 1.72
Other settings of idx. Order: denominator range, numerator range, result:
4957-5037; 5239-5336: 1.13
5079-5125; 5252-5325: 1.08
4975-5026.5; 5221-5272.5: 1.04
